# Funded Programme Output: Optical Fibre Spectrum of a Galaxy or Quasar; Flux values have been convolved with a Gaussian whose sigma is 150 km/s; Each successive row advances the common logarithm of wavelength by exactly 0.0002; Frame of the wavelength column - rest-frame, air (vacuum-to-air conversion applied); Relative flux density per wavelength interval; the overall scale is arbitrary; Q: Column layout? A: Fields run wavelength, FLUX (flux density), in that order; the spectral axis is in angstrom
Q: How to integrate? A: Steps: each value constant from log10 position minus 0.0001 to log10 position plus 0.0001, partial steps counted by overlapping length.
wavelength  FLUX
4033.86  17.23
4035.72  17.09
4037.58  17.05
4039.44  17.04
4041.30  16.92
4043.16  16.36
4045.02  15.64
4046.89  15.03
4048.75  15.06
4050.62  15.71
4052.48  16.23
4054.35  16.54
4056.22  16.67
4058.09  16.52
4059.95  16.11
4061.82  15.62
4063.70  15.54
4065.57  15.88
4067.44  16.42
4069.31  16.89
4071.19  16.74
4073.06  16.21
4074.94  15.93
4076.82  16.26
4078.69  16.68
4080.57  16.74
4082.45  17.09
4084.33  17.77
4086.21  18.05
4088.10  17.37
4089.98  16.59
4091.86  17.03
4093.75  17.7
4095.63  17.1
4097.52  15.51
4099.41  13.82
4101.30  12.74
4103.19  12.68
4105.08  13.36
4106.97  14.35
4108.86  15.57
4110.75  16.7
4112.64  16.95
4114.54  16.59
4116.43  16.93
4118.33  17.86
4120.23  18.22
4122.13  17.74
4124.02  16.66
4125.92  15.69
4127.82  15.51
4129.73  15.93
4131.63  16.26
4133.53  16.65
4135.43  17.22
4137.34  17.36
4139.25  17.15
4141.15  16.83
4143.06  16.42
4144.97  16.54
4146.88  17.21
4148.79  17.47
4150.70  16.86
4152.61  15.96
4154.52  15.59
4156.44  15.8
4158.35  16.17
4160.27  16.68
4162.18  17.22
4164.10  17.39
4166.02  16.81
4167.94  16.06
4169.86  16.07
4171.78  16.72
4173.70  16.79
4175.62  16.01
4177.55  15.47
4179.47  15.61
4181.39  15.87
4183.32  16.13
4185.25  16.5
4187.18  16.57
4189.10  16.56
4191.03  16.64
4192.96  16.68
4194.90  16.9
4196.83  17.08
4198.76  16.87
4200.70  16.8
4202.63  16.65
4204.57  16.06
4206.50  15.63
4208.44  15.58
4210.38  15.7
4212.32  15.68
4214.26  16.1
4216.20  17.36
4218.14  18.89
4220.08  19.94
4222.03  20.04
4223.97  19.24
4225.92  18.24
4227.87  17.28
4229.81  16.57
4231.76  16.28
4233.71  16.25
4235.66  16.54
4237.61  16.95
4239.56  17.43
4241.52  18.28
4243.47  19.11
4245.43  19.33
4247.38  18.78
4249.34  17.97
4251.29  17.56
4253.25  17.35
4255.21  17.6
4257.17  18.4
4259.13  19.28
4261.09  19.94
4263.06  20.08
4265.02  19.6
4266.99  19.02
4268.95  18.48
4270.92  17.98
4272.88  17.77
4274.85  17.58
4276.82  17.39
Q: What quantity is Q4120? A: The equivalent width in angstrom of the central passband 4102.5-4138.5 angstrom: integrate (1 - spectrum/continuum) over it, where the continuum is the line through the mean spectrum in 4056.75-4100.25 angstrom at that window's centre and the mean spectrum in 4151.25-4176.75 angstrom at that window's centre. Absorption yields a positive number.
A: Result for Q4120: 0.4 angstrom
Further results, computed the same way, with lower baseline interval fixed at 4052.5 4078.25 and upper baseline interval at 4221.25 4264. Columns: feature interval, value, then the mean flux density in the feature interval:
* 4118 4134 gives 0.2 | 16.7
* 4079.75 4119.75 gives 1.1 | 16.1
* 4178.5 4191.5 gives 0.9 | 16.3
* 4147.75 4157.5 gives 0.5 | 16.3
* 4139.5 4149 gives 0.1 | 16.9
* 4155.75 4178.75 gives 1.2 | 16.4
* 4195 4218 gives 1.7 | 16.4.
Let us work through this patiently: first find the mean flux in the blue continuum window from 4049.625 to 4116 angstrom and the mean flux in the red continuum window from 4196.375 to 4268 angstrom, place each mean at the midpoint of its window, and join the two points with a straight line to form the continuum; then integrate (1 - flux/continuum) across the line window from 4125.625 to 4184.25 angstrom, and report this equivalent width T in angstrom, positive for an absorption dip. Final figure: 1.5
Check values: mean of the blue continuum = 16.1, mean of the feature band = 16.4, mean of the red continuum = 17.7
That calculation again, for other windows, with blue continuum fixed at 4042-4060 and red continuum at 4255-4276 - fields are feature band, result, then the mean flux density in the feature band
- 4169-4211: 3.43 angstrom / 16.3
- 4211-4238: 1.03 angstrom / 17.5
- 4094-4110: 2.00 angstrom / 14.6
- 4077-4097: -0.83 angstrom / 17.1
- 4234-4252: 0.50 angstrom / 17.9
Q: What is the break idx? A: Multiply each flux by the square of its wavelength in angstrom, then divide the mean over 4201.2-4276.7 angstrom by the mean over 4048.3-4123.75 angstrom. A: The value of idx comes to 1.18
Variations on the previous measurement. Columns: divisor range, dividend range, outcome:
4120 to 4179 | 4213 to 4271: 1.15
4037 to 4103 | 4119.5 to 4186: 1.06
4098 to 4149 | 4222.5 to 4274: 1.19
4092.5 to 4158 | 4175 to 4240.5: 1.08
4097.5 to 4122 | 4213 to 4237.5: 1.20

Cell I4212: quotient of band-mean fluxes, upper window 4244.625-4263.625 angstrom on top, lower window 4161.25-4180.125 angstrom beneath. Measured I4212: 1.1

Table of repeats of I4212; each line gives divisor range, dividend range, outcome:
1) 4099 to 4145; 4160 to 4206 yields 1.03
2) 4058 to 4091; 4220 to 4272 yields 1.10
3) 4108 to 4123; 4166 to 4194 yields 0.95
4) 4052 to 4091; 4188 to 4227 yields 1.03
